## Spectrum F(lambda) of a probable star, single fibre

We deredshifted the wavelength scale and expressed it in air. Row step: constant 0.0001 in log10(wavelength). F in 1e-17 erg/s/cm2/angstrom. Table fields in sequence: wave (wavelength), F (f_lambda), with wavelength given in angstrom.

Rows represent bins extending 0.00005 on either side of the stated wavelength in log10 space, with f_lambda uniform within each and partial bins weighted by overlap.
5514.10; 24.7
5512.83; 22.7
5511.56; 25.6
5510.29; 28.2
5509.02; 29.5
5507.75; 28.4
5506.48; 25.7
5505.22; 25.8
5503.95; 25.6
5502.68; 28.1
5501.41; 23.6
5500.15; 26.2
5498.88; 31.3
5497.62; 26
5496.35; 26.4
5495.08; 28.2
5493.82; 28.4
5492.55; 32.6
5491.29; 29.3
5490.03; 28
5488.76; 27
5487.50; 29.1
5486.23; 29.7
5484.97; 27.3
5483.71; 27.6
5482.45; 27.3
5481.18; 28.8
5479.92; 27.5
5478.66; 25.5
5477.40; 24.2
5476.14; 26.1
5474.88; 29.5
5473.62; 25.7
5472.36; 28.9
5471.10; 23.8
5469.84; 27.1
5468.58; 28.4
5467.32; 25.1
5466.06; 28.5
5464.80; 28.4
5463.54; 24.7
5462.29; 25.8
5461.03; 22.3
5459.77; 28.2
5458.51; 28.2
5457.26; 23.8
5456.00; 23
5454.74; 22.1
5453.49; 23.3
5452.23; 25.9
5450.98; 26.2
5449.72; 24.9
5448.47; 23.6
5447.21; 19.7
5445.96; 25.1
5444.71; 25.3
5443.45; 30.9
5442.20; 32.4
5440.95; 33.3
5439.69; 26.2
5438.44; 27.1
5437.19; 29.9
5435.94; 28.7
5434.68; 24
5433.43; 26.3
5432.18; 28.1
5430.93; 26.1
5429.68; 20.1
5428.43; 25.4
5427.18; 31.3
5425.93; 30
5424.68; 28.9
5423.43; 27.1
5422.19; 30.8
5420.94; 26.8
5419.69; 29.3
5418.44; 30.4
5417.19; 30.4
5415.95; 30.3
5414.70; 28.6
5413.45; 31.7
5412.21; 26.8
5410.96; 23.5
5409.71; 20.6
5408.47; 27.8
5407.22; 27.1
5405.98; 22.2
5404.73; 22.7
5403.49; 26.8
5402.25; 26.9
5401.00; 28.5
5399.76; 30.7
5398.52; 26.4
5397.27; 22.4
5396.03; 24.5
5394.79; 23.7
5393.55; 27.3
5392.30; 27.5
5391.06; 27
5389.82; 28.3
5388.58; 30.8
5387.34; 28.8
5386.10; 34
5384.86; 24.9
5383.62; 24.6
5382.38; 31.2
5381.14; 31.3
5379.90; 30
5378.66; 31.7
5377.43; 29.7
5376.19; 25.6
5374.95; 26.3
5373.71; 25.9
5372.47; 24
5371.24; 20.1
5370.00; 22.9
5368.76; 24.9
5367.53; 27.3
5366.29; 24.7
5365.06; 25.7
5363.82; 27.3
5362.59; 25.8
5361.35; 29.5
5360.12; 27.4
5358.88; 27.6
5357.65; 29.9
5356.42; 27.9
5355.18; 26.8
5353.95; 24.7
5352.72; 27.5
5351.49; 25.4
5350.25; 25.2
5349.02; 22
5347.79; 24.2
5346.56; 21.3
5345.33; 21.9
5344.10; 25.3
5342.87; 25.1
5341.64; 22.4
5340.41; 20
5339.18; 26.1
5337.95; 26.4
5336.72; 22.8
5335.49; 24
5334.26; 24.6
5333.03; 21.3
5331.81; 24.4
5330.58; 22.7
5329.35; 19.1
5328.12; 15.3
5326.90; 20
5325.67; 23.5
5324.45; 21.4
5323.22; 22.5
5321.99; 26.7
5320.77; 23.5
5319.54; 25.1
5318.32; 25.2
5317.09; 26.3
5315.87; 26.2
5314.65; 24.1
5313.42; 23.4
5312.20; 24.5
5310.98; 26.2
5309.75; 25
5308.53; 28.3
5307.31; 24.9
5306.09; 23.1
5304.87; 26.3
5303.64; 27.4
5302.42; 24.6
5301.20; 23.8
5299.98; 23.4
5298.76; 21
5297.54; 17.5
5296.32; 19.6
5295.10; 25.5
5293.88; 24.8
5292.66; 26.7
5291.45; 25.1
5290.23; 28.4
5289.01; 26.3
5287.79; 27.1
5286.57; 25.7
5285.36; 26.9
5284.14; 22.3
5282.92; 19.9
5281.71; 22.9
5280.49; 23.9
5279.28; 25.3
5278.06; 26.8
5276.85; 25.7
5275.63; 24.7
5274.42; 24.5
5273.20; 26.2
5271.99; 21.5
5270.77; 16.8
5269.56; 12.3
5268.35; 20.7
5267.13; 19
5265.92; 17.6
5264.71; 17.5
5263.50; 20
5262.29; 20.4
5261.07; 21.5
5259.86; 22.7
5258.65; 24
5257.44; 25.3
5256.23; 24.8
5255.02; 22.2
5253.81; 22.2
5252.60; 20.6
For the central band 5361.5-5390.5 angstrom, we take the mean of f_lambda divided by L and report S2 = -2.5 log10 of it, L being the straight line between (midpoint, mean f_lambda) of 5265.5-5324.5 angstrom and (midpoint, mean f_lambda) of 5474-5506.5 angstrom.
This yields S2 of -0.08 mag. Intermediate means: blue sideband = 23.9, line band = 27.2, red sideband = 27.5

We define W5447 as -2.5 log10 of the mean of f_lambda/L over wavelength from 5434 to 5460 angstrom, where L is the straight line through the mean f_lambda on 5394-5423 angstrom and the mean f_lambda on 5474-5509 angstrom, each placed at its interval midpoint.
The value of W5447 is 0.04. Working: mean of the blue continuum 26.9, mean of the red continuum 27.6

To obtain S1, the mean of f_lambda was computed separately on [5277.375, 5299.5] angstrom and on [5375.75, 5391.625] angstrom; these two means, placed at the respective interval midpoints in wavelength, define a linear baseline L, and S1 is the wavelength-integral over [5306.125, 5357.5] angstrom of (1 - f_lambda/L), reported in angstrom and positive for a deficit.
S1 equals 4.7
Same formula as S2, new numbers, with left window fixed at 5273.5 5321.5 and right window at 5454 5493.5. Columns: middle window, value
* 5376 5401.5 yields -0.09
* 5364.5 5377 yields 0.03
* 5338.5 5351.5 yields 0.08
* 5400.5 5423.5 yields -0.05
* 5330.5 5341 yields 0.07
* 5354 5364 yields -0.09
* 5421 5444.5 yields -0.07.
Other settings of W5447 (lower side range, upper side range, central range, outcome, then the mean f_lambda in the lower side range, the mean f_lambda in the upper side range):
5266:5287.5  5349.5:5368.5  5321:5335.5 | 0.14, 22.6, 26.8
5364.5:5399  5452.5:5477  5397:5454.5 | -0.02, 26.8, 25.9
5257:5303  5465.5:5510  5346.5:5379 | -0.06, 22.8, 27.4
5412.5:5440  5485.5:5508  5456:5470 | 0.07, 28.1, 27.7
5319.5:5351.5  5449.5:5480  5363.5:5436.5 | -0.11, 23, 25.9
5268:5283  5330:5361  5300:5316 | -0.07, 22.5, 24.7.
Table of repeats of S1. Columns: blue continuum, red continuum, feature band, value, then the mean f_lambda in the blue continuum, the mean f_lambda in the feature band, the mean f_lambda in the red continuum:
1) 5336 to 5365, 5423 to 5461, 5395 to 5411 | 0.3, 25.3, 25.4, 26.4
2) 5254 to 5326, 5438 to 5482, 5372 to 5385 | -1.5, 23.5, 27.9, 26.3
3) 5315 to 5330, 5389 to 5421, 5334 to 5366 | -1.3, 22.9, 25.3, 26.9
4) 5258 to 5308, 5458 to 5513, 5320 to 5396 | -2.5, 23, 25.4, 27.2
